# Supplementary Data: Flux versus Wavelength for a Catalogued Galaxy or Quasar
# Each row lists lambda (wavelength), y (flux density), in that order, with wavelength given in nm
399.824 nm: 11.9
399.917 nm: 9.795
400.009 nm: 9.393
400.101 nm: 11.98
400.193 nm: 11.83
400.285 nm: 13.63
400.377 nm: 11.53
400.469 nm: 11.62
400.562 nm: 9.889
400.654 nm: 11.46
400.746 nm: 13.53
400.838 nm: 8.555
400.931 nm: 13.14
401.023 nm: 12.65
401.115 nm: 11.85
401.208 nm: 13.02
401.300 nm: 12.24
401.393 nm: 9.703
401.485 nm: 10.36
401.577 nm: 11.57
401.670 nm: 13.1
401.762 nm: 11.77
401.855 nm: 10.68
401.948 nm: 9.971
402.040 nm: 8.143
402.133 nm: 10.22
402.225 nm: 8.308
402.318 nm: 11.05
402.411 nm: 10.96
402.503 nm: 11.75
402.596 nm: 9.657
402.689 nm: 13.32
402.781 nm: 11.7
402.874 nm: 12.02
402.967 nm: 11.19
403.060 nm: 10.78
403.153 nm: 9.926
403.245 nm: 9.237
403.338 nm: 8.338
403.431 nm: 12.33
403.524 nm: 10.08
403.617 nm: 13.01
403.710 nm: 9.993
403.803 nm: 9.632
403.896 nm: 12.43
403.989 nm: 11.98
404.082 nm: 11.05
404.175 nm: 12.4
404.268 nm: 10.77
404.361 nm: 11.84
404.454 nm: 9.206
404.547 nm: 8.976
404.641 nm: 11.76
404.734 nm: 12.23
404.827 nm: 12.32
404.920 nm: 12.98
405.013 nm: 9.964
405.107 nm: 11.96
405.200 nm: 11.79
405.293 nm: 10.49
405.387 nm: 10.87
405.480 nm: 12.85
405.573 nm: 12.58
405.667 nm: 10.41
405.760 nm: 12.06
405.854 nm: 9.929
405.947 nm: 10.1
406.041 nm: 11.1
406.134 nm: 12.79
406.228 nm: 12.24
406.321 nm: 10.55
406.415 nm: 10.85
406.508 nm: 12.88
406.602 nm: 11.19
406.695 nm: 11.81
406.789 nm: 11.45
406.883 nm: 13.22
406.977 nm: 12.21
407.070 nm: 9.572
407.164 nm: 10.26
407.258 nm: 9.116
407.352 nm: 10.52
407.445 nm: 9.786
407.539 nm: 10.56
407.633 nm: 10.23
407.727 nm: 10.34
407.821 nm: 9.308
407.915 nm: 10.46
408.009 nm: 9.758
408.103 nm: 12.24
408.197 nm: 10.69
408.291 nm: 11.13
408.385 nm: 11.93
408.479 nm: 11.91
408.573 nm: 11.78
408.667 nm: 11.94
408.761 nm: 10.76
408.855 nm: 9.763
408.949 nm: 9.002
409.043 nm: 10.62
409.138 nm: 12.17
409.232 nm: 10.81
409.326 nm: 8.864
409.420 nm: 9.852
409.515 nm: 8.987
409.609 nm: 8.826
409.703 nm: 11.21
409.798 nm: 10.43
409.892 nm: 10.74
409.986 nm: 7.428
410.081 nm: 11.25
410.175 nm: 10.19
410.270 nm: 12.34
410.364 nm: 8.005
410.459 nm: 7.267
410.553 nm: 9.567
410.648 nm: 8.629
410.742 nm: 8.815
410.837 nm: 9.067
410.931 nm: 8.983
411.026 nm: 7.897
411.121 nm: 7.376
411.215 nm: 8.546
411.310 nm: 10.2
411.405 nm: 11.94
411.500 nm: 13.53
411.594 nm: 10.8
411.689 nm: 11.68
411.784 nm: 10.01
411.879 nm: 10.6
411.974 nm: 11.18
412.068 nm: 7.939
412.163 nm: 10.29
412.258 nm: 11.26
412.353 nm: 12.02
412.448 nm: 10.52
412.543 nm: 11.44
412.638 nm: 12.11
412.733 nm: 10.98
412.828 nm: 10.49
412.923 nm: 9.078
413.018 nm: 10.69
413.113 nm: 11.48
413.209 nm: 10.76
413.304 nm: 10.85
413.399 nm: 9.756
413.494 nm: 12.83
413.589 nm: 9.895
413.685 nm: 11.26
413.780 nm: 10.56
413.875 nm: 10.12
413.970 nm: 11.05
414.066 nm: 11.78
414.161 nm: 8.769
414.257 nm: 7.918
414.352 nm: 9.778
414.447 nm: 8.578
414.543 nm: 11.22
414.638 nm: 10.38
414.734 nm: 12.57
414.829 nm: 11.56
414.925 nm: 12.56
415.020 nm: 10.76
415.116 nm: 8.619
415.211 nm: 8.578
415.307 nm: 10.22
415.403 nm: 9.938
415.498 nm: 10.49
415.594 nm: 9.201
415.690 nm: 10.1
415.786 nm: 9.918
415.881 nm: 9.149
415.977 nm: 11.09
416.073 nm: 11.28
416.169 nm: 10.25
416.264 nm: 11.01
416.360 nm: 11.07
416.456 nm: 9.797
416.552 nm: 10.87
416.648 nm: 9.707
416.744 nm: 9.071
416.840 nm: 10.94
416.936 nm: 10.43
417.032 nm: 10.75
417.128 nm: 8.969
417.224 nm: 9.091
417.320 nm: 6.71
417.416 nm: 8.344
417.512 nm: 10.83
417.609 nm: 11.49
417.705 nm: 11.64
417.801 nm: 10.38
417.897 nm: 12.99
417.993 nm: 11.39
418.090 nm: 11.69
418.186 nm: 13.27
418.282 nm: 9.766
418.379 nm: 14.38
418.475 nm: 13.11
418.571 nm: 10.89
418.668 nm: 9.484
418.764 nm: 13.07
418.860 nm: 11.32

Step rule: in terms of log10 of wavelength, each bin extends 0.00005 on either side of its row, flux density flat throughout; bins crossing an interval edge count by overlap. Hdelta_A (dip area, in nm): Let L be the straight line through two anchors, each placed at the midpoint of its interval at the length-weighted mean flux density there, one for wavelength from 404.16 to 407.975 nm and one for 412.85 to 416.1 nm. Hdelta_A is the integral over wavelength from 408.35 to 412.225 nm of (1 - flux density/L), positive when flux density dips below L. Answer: 0.24 nm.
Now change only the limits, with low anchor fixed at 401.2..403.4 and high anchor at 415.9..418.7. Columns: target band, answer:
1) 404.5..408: -0.12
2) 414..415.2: 0.04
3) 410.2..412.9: 0.15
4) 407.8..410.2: 0.06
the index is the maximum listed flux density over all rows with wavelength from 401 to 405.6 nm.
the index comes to 13.32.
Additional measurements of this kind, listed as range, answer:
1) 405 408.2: 13.22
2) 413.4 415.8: 12.83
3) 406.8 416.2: 13.53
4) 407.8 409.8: 12.24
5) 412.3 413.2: 12.11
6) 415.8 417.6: 11.28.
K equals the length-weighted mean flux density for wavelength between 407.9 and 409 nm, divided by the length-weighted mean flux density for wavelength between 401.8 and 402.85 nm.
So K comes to 1.04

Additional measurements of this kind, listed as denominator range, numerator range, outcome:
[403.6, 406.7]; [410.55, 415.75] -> 0.91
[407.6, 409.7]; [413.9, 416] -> 0.97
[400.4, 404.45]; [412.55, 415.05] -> 0.97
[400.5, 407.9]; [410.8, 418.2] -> 0.94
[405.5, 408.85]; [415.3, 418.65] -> 0.95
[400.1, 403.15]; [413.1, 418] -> 0.92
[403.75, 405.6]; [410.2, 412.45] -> 0.87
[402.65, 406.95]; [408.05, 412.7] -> 0.91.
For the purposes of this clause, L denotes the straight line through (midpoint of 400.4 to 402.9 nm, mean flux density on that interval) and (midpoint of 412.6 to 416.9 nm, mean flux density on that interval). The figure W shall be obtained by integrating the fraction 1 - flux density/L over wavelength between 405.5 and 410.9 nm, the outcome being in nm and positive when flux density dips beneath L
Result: 0.13 nm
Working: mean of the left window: 11.2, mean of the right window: 10.4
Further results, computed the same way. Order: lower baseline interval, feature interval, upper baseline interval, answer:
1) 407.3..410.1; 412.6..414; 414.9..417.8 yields -0.08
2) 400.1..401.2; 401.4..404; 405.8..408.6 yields 0.17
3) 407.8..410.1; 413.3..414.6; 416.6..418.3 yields 0.02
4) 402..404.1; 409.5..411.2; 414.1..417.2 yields 0.19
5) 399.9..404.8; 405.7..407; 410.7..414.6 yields -0.09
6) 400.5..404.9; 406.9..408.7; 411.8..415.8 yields 0.01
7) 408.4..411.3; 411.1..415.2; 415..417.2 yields -0.27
